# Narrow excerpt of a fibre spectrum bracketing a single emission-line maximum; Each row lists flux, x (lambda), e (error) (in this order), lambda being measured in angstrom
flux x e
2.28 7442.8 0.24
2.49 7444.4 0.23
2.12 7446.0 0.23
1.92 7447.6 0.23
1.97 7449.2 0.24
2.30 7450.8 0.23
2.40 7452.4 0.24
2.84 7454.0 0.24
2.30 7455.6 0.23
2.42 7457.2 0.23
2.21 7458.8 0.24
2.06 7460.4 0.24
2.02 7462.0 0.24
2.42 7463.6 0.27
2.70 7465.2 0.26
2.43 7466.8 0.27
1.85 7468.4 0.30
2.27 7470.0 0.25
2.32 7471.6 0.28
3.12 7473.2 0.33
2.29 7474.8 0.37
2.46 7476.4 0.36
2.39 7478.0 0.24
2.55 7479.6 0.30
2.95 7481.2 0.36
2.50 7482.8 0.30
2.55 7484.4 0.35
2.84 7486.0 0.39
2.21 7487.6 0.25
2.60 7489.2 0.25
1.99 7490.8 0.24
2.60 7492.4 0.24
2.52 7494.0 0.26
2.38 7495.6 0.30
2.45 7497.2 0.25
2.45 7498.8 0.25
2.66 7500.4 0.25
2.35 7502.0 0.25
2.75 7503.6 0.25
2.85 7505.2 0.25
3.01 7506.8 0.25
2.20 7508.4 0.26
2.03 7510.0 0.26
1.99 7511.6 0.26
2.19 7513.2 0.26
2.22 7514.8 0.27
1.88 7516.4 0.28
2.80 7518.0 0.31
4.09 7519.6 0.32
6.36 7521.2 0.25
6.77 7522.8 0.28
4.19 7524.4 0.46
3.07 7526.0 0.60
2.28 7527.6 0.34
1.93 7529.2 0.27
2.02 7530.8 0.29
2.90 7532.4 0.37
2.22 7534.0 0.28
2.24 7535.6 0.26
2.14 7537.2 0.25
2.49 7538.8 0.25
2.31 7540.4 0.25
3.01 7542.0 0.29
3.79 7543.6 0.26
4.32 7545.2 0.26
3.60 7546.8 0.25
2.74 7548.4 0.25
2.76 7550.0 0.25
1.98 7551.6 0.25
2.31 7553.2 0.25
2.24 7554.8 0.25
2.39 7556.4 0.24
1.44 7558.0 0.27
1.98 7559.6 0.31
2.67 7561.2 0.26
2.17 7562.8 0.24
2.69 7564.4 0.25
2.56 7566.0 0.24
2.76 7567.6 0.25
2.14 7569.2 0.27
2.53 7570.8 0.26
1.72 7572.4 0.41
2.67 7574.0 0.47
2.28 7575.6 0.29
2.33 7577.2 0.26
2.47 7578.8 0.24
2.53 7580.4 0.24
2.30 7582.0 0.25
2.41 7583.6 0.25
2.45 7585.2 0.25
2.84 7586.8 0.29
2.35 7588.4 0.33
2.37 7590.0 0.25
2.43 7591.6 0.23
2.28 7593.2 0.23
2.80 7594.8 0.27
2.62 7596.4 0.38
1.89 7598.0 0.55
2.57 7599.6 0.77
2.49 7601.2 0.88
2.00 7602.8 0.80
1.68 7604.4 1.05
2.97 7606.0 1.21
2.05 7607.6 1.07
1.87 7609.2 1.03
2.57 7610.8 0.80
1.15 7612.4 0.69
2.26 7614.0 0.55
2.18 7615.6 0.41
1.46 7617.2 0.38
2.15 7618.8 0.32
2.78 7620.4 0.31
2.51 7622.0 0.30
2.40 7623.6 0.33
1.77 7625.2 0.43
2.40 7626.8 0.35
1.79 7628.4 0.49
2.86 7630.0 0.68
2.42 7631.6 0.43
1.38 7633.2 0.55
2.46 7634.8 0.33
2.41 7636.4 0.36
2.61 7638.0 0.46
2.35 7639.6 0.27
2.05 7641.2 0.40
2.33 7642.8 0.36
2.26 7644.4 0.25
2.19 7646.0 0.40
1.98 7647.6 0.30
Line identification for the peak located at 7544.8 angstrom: [N II]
